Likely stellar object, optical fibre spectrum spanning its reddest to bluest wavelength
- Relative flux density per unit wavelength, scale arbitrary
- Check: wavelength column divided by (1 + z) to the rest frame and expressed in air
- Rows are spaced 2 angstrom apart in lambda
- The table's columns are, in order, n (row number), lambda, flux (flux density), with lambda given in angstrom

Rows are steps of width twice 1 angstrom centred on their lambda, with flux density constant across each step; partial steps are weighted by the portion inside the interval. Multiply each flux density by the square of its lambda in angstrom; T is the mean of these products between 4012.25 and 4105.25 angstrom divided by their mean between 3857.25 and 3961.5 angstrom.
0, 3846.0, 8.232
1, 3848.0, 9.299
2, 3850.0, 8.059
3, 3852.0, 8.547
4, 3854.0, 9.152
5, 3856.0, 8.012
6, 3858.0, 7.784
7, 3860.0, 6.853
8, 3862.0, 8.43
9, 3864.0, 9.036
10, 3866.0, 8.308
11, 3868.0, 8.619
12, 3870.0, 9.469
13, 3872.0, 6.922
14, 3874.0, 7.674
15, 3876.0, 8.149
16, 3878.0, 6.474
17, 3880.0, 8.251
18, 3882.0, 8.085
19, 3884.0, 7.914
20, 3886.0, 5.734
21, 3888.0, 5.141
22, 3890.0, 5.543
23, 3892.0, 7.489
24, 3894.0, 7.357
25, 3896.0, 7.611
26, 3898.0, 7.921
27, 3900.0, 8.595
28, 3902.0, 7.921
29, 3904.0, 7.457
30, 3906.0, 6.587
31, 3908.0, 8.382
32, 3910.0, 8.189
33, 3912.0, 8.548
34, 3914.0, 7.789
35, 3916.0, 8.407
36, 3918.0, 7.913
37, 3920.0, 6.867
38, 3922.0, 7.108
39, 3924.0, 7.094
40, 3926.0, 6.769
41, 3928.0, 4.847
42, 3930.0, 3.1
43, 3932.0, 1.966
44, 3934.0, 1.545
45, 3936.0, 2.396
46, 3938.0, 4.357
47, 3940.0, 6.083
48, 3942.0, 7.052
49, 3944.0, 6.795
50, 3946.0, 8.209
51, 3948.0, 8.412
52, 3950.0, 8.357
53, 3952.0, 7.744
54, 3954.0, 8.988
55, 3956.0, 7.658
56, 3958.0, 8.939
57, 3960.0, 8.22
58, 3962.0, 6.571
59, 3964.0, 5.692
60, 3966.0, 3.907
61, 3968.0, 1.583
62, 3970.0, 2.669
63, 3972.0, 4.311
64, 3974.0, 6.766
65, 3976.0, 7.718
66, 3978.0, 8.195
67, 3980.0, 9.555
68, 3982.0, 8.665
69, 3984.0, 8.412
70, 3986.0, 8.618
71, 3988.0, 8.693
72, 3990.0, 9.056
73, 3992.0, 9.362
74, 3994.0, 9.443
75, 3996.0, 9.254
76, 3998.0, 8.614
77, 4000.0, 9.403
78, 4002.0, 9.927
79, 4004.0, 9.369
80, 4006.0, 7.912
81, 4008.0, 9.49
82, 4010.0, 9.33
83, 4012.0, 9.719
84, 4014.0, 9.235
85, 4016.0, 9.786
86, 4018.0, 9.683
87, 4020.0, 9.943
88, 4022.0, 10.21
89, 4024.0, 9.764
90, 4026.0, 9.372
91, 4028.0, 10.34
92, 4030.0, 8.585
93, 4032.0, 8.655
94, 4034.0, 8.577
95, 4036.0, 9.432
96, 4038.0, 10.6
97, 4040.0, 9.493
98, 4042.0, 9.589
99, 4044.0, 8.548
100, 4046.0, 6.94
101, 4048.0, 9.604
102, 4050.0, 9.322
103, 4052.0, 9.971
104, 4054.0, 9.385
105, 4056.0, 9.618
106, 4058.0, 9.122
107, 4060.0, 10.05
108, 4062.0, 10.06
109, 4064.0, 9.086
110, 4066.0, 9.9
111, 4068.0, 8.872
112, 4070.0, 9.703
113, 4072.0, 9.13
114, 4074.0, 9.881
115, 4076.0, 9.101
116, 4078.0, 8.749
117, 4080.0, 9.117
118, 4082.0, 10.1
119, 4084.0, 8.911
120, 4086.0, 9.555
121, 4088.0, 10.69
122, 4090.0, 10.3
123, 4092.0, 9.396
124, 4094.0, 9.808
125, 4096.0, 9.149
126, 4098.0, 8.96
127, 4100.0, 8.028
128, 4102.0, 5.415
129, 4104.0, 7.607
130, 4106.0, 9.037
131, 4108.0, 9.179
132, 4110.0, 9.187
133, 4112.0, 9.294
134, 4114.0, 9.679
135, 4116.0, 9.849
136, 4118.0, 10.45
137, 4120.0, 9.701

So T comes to 1.4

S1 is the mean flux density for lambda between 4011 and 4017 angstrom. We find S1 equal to 9.58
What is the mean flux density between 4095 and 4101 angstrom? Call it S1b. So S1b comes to 8.71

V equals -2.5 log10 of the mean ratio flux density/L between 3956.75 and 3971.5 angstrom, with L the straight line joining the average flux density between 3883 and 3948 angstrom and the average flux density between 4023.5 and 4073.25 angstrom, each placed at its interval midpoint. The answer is 0.37 mag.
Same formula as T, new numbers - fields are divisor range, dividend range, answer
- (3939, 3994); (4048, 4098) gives 1.37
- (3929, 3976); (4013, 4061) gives 1.71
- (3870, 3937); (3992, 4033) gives 1.47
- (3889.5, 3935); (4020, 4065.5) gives 1.49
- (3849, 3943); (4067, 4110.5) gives 1.42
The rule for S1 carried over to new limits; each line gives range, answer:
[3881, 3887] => 7.24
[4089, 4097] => 9.66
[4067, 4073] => 9.23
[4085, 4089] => 10.1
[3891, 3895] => 7.42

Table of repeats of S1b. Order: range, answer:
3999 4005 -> 9.57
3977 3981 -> 8.88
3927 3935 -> 2.86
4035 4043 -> 9.78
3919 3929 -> 6.54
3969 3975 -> 4.58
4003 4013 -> 9.16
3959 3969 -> 5.19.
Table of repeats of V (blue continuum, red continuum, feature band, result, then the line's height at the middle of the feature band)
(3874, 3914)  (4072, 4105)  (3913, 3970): 0.261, 7.84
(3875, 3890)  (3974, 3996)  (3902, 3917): -0.065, 7.45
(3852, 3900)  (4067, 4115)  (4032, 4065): -0.057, 8.84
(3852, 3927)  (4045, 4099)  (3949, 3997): 0.144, 8.48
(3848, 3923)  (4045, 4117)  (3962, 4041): 0.029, 8.62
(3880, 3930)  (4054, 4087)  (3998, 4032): -0.091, 8.7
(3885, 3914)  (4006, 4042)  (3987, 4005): -0.027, 9.01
